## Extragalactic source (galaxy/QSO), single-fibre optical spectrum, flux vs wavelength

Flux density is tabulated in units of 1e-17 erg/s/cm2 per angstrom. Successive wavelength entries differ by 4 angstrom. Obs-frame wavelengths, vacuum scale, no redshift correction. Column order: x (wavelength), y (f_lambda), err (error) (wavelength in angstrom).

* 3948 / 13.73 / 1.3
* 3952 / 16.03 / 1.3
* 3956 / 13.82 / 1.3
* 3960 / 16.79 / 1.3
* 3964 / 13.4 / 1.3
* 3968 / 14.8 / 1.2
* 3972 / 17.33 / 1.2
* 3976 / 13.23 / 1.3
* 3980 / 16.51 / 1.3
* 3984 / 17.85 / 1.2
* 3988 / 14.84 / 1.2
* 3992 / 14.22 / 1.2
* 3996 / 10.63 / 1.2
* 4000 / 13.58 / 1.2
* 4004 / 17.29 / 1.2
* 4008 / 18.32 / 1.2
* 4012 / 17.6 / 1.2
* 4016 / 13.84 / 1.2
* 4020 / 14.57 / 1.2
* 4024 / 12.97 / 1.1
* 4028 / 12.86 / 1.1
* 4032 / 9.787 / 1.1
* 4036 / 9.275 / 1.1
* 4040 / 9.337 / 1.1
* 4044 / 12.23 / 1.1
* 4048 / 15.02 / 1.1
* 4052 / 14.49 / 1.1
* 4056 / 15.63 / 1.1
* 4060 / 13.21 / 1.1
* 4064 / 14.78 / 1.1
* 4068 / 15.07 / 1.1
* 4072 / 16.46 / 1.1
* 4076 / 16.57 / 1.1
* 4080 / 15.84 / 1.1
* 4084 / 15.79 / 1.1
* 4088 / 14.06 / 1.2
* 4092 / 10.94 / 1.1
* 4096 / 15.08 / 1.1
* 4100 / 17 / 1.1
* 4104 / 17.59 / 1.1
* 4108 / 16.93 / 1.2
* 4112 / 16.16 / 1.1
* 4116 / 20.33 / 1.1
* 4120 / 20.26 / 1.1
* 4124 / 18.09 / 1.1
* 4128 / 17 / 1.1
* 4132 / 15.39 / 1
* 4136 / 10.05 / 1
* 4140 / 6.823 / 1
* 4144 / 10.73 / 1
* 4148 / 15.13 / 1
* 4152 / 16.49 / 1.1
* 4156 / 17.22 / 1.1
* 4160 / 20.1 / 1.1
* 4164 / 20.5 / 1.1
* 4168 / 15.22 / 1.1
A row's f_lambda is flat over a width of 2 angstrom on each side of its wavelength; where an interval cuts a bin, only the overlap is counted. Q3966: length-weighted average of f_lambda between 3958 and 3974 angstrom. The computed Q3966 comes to 15.6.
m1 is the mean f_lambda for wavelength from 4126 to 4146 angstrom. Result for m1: 12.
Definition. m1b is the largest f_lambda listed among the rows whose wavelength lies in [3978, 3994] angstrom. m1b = 17.85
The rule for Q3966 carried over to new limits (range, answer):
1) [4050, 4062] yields 14.4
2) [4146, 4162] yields 17.2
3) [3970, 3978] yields 15.3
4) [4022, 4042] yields 10.8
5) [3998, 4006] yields 15.4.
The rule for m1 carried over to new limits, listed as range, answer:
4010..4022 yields 15.3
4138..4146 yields 8.78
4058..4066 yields 14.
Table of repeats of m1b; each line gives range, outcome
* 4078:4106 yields 17.59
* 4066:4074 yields 16.46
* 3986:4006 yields 17.29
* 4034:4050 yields 15.02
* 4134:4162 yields 20.1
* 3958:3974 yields 17.33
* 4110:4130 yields 20.33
